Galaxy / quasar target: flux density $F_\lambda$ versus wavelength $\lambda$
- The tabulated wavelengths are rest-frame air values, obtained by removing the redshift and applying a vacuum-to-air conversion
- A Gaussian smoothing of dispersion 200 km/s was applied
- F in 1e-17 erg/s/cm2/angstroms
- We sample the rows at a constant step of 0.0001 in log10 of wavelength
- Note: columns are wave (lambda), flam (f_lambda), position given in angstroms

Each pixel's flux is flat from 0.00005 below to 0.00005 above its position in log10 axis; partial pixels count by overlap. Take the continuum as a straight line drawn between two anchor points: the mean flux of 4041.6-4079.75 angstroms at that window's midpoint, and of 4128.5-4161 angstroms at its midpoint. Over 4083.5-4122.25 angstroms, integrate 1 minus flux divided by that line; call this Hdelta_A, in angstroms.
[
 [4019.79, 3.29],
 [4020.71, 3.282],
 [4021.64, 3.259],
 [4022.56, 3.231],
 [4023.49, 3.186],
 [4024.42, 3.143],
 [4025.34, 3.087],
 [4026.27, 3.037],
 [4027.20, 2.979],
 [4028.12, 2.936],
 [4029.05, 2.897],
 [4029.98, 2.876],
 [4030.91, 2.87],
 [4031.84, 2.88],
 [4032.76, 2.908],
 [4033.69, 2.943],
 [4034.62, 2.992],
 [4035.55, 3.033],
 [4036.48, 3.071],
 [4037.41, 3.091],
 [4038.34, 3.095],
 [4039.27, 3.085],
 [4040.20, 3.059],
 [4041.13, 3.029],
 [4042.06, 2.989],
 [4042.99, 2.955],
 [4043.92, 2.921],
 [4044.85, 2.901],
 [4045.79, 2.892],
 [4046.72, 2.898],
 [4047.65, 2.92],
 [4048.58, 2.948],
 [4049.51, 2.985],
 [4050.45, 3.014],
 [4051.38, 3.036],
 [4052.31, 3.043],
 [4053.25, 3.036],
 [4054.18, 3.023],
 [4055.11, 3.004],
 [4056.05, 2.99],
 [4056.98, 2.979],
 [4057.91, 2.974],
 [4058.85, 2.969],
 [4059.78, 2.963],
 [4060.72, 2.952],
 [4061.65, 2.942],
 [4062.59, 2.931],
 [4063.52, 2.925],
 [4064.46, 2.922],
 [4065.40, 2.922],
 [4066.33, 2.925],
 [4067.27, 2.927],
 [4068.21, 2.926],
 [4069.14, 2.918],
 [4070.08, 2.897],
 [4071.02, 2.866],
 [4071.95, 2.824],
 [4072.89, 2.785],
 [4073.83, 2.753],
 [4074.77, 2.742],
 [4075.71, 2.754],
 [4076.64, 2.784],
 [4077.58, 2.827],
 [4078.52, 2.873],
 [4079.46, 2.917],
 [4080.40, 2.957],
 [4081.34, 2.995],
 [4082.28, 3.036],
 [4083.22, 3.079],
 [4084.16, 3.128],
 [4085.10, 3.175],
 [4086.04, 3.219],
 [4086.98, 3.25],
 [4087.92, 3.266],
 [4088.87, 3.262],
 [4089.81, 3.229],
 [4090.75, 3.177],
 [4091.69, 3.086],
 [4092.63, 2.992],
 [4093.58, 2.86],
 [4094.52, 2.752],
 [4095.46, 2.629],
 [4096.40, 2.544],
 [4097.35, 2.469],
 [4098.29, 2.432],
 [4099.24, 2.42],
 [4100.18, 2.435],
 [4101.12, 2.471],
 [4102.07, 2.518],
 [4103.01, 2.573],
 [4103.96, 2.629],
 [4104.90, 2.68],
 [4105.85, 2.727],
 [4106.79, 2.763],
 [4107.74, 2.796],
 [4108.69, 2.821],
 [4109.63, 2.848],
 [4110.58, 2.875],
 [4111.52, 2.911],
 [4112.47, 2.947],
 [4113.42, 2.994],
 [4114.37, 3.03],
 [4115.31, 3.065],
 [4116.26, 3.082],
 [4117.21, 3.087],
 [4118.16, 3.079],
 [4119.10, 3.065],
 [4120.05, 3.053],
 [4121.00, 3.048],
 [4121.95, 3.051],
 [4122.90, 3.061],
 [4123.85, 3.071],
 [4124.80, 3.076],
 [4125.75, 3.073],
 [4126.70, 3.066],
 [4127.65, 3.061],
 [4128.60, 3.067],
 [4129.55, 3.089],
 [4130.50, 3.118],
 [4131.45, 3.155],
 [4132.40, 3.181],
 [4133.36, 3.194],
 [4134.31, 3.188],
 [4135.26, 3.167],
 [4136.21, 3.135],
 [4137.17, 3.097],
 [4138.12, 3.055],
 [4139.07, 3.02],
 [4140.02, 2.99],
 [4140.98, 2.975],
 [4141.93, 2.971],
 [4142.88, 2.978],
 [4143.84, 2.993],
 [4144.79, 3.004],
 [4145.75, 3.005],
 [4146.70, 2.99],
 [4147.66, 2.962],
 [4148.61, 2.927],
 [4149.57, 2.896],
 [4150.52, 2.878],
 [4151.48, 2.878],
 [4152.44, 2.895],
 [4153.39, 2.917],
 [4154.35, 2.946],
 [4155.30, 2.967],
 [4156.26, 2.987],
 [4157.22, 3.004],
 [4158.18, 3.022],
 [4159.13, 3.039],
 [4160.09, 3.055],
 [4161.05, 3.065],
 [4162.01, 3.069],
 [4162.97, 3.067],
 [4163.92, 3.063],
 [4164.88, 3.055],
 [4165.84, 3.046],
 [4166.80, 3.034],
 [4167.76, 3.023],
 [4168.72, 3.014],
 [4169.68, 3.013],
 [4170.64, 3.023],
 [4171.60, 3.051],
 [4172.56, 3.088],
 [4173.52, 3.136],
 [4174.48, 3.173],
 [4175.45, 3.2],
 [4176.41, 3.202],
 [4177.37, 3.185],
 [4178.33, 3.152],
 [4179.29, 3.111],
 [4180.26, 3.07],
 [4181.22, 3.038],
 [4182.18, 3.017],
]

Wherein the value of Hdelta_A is 1.1 angstroms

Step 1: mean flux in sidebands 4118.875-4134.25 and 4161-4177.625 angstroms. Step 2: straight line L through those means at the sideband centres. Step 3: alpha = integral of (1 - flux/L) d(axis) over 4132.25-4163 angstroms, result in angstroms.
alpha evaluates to 0.7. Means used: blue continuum 3.09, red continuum 3.08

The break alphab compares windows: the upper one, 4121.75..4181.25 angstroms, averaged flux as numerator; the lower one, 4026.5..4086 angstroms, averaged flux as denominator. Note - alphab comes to 1.0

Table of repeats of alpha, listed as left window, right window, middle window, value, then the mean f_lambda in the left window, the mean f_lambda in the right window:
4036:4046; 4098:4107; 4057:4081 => -0.7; 3.01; 2.56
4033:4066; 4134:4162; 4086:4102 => 0.8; 2.98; 3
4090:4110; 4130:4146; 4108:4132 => -1.1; 2.7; 3.07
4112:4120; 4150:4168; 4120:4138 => -0.4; 3.05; 3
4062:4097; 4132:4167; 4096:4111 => 1.7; 2.95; 3.02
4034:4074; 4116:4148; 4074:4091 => -0.2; 2.96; 3.06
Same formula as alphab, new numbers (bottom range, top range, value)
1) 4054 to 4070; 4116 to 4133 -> 1.04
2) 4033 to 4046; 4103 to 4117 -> 0.95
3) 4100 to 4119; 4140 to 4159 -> 1.05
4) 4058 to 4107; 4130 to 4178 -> 1.06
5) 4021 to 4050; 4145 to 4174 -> 1.00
